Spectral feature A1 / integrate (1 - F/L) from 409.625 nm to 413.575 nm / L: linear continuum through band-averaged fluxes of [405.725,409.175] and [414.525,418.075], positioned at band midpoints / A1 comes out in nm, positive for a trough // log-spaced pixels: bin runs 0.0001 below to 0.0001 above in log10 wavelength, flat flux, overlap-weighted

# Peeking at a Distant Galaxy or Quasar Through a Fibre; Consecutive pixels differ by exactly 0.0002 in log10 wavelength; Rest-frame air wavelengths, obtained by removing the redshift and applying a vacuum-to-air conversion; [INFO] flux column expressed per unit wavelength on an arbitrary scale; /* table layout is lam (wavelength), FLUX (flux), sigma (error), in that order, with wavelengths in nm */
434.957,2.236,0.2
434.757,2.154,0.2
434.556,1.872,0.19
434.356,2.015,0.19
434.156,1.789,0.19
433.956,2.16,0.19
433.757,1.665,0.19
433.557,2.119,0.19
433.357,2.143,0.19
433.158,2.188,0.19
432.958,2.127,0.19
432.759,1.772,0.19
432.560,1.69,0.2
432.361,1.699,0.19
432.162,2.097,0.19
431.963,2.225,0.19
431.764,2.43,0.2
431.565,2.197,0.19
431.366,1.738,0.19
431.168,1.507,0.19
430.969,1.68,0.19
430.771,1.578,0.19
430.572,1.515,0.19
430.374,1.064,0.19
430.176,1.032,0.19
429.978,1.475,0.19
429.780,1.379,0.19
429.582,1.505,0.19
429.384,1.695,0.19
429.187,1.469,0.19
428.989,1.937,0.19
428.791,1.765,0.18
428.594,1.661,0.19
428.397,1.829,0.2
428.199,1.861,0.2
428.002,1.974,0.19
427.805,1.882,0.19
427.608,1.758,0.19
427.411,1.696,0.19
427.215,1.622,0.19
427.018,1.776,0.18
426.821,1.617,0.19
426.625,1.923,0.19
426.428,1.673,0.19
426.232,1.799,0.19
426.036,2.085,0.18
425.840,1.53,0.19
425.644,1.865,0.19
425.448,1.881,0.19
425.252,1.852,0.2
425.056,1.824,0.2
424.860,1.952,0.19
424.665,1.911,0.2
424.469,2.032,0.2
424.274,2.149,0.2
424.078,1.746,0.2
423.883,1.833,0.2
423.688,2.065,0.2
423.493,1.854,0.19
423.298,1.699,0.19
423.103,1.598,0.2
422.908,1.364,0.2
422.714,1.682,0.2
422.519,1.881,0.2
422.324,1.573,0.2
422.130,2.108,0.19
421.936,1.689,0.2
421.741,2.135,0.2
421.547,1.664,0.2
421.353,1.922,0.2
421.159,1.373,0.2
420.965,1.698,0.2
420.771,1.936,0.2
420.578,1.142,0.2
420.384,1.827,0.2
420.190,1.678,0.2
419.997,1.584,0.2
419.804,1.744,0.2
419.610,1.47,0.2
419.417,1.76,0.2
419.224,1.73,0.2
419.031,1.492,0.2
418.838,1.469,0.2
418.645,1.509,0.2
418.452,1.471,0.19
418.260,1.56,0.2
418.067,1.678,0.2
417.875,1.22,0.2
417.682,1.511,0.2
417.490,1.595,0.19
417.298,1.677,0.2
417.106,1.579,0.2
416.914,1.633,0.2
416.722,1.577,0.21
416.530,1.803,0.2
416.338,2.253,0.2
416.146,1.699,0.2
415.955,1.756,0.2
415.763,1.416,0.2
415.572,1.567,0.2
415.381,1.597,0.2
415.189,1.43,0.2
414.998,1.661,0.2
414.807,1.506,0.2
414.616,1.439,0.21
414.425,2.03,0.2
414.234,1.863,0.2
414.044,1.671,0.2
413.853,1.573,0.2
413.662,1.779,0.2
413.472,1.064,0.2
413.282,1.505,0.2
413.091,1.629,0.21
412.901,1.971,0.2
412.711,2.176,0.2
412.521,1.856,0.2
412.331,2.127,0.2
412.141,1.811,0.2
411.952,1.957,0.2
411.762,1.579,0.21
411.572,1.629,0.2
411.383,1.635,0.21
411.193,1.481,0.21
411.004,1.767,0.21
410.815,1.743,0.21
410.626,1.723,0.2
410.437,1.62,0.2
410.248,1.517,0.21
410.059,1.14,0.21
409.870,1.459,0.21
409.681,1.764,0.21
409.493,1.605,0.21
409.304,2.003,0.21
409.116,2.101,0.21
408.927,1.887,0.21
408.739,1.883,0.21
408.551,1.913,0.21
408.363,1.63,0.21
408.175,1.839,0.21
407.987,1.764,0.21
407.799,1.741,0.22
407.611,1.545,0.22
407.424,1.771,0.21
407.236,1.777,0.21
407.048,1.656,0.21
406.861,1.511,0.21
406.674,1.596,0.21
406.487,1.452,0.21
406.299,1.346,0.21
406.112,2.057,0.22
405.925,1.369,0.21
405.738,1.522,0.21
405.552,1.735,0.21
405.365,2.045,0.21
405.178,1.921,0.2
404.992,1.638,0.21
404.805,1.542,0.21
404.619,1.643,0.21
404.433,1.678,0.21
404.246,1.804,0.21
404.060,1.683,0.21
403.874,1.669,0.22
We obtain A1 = -0.04 nm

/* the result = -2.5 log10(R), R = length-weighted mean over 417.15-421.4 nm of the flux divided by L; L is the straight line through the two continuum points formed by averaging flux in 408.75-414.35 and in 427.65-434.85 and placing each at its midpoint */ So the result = 0.104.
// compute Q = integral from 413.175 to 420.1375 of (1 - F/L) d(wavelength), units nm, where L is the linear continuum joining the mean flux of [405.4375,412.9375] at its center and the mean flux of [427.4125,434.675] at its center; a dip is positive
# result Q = 0.53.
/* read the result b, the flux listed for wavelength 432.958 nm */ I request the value 2.127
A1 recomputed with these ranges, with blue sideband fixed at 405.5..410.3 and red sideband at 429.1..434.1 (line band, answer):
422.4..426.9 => -0.20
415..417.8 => 0.10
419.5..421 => 0.08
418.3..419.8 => 0.13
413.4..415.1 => 0.07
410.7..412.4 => -0.05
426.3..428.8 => -0.03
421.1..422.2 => -0.06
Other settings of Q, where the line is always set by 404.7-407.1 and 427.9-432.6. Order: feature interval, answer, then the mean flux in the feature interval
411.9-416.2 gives -0.08 nm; 1.7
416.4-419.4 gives 0.17 nm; 1.58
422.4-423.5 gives 0.02 nm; 1.66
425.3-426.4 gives -0.08 nm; 1.82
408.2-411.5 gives -0.09 nm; 1.7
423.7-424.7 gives -0.15 nm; 1.95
